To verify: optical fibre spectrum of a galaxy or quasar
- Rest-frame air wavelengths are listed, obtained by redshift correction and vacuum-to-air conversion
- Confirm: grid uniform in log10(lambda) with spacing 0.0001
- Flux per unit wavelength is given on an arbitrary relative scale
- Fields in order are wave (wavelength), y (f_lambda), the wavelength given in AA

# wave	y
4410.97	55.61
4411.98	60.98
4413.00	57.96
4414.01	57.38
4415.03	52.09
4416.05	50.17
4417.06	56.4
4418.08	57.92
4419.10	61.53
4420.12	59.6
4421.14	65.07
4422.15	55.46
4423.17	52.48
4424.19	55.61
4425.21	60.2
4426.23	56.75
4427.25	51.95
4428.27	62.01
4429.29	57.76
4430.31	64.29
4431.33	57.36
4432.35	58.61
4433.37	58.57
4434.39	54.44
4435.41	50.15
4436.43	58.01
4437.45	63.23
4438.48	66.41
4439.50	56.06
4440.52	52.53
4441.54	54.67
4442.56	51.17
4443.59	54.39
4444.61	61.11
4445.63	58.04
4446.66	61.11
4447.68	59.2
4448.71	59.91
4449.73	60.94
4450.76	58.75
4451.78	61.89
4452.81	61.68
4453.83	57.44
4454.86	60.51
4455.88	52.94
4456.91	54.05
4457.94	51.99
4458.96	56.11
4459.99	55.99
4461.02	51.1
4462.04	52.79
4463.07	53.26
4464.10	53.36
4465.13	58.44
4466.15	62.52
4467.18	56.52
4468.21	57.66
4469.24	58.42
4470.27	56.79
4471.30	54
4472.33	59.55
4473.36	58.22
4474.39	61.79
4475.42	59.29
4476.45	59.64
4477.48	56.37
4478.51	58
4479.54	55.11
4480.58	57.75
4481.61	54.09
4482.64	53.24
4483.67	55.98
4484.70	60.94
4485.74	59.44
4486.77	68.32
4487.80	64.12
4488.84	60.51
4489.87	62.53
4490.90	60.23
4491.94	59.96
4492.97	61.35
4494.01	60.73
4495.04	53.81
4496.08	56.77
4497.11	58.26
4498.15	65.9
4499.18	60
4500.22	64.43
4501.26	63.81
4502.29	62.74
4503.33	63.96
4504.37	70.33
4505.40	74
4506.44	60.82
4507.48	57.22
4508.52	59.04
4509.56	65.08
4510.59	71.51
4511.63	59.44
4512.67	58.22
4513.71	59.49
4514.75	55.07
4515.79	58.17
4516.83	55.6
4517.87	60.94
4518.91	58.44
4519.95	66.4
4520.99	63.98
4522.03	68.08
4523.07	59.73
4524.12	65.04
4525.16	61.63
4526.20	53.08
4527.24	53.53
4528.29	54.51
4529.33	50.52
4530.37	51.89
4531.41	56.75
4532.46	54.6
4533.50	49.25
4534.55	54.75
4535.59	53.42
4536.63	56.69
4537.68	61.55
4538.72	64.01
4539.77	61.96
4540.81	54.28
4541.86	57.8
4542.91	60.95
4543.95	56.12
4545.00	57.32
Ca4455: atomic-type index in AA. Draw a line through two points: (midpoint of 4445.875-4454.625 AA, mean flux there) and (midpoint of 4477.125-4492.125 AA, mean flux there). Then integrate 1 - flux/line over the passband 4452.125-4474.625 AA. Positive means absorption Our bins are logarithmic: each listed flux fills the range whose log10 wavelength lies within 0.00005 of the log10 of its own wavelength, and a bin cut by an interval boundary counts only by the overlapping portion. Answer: 1.17 AA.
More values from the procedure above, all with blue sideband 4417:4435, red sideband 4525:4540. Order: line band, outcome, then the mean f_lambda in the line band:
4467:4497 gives -1.0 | 58.7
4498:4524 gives -2.9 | 62.5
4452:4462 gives 0.3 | 55.8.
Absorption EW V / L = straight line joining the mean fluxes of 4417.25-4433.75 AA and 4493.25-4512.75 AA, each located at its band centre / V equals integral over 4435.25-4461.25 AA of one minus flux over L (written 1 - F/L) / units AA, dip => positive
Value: 0.9 AA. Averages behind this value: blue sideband 58.4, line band 57.4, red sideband 62.5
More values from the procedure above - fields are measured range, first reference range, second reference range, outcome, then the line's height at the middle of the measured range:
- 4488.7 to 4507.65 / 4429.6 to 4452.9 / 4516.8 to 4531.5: -1.1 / 58.7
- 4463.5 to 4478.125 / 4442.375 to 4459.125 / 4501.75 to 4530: 0.2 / 58.8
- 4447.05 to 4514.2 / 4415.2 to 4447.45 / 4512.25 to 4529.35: -1.1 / 58.4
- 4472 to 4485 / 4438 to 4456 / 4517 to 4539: 0.1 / 58.2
